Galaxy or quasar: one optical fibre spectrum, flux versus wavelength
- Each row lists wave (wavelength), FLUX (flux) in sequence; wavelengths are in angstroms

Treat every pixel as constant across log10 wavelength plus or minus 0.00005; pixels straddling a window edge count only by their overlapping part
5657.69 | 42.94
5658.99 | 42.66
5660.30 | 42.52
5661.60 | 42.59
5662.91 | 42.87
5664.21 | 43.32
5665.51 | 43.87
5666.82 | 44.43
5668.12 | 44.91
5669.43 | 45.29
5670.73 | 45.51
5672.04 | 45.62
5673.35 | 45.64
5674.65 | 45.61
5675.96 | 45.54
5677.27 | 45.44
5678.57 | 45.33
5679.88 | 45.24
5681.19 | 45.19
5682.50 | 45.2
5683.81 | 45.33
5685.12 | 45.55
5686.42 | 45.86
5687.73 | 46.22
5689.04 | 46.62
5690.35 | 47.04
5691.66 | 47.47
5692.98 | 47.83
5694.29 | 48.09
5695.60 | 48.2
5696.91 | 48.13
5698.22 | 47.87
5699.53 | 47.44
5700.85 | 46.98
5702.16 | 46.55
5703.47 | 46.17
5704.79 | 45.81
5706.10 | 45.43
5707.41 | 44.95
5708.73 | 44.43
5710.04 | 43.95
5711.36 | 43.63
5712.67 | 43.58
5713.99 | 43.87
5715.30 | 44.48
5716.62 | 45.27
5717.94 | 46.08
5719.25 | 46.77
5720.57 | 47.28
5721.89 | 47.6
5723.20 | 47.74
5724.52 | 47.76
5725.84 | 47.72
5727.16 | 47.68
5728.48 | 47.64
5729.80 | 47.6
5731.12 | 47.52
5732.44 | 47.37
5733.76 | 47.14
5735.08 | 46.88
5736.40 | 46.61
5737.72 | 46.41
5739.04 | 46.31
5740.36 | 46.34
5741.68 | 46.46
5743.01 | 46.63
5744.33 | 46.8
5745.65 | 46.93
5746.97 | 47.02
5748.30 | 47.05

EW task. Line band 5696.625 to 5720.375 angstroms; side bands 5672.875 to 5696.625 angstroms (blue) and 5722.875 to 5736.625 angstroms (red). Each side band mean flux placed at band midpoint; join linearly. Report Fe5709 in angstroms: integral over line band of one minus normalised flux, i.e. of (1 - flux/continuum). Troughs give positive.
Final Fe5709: 0.6 angstroms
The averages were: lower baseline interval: 46.2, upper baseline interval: 47.4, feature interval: 45.6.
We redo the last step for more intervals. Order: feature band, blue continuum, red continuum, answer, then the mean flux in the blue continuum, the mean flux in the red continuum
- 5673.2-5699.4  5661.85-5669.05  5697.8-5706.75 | -0.59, 43.8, 46.6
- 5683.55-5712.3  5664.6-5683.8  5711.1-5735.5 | -0.31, 45.2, 46.6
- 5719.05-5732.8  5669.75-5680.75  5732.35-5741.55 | -0.31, 45.5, 46.7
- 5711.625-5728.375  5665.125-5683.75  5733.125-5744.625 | -0.03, 45.2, 46.6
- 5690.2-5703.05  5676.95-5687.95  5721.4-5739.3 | -0.43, 45.5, 47.3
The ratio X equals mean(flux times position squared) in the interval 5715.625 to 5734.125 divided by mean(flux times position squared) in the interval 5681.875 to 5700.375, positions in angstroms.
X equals 1.0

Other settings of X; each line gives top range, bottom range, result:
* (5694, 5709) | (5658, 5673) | 1.08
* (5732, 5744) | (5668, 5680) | 1.05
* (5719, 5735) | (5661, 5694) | 1.06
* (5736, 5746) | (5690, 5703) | 0.99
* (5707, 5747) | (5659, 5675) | 1.07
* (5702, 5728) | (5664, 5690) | 1.02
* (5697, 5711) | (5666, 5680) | 1.03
